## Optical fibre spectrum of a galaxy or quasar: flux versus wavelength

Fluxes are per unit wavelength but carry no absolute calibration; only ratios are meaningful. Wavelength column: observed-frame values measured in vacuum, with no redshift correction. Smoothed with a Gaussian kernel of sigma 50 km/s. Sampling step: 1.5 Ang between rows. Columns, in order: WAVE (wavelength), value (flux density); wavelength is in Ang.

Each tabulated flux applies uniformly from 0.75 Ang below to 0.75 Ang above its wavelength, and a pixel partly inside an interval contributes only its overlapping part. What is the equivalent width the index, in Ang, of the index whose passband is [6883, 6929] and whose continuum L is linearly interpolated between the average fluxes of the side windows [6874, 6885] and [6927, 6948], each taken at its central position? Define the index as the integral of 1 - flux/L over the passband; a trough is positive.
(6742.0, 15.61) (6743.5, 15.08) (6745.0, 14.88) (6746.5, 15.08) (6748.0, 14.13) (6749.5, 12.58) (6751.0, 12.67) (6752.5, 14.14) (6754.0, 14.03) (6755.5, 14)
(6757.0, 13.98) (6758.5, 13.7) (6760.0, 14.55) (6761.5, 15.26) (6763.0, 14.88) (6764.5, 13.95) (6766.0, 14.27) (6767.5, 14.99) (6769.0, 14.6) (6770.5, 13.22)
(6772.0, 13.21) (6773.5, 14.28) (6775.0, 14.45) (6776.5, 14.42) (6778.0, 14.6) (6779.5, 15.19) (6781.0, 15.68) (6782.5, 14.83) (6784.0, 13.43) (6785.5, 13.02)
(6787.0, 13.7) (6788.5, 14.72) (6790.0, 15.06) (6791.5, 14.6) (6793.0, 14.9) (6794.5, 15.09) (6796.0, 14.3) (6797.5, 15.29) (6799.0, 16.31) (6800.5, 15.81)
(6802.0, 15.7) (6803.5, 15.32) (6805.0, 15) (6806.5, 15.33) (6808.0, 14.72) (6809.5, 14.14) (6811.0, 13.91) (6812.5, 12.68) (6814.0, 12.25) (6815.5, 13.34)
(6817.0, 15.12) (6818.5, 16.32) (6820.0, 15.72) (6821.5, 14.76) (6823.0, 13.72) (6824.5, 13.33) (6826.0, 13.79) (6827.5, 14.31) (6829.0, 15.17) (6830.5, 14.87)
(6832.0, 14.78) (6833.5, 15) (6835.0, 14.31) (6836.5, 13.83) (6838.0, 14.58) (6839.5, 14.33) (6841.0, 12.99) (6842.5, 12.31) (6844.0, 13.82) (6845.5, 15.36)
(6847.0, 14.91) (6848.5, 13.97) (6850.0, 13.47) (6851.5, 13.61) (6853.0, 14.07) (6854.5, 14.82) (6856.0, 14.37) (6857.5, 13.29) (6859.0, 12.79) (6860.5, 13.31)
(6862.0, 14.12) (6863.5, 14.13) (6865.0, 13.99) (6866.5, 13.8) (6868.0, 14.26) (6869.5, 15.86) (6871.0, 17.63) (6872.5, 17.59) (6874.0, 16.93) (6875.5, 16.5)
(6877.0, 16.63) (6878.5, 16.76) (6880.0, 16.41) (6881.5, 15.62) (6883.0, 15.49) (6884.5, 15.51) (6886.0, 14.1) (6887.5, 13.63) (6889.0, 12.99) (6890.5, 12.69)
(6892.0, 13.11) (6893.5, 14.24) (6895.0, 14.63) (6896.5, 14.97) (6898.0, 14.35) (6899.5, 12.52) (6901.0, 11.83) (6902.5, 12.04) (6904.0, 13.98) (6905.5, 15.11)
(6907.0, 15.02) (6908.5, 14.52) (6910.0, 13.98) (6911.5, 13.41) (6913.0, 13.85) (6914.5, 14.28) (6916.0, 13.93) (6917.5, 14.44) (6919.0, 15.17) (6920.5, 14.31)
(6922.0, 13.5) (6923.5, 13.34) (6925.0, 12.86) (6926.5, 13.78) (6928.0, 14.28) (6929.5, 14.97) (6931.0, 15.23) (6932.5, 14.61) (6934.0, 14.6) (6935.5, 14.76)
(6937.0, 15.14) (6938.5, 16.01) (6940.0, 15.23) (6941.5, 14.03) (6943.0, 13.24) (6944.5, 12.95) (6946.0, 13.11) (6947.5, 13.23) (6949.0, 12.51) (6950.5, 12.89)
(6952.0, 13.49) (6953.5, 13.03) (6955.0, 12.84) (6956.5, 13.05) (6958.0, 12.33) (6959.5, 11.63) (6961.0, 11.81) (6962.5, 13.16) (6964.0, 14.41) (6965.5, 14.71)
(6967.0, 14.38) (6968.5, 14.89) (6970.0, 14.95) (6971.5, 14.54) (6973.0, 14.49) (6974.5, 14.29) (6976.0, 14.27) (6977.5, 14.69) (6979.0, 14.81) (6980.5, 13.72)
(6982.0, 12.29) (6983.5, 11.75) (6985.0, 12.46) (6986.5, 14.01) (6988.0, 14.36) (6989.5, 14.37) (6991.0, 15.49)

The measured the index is 4.3 Ang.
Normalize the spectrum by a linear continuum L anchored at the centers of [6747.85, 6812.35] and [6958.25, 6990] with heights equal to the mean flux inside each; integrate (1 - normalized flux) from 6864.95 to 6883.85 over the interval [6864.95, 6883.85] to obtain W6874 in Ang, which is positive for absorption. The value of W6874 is -2.55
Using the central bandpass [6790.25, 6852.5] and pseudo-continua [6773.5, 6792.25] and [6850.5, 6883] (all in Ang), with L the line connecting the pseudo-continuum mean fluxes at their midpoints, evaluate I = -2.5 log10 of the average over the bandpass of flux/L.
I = 0.02 mag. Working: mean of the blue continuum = 14.5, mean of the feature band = 14.5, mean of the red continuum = 15.1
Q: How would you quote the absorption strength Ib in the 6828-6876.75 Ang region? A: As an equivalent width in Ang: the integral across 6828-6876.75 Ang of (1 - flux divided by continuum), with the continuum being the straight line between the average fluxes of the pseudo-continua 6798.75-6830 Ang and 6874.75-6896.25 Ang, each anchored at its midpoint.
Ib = 0.7 Ang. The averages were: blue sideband 14.6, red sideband 14.9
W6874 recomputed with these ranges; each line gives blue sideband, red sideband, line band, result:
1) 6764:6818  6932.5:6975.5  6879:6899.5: -0.5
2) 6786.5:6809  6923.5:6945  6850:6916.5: 0.8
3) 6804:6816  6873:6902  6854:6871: 0.3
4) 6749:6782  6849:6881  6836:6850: 0.8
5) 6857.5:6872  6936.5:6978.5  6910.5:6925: 0.1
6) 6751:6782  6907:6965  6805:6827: -0.1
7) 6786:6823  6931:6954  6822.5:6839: 0.3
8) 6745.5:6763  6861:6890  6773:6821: -0.5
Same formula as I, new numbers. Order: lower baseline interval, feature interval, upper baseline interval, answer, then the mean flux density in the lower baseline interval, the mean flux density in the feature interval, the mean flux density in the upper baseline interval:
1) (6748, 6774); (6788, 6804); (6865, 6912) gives -0.073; 14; 15.2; 14.7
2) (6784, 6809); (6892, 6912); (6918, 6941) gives 0.055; 14.9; 13.9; 14.5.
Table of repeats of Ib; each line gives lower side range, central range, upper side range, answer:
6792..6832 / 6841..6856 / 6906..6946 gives 0.6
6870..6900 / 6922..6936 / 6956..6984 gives 0.2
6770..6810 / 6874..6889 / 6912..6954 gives -1.4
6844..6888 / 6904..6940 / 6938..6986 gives -0.7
